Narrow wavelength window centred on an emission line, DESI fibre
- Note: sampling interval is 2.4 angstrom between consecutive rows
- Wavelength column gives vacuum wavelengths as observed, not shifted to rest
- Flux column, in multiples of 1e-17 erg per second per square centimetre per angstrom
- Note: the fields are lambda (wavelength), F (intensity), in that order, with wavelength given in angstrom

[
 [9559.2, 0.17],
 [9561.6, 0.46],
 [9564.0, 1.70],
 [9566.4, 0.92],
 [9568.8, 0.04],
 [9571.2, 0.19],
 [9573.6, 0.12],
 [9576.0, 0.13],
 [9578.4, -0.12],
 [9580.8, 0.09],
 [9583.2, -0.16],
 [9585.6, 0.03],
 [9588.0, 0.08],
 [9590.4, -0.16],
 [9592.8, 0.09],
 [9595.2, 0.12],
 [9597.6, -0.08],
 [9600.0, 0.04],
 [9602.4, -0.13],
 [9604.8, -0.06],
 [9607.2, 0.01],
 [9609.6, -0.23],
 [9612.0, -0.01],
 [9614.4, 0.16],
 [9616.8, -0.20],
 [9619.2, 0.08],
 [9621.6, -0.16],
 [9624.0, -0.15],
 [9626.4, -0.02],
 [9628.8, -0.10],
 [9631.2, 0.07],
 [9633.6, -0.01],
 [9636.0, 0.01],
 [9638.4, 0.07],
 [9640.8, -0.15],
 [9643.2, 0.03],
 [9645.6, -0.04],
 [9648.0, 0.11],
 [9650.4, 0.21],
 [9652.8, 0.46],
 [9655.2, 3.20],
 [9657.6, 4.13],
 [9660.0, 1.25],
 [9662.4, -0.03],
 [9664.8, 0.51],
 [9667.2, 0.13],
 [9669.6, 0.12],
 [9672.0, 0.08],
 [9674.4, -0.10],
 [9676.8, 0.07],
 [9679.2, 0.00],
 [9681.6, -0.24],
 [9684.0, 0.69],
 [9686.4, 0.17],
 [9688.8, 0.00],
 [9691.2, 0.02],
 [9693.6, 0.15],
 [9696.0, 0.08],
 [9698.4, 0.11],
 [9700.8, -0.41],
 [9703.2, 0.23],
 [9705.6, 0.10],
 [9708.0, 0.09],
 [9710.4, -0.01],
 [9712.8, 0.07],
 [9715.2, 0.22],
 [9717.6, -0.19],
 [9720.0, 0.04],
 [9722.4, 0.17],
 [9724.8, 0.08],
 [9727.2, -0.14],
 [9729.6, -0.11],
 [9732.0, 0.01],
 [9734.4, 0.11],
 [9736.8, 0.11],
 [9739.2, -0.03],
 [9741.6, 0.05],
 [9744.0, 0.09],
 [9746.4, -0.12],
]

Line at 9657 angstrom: [O III] 5007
